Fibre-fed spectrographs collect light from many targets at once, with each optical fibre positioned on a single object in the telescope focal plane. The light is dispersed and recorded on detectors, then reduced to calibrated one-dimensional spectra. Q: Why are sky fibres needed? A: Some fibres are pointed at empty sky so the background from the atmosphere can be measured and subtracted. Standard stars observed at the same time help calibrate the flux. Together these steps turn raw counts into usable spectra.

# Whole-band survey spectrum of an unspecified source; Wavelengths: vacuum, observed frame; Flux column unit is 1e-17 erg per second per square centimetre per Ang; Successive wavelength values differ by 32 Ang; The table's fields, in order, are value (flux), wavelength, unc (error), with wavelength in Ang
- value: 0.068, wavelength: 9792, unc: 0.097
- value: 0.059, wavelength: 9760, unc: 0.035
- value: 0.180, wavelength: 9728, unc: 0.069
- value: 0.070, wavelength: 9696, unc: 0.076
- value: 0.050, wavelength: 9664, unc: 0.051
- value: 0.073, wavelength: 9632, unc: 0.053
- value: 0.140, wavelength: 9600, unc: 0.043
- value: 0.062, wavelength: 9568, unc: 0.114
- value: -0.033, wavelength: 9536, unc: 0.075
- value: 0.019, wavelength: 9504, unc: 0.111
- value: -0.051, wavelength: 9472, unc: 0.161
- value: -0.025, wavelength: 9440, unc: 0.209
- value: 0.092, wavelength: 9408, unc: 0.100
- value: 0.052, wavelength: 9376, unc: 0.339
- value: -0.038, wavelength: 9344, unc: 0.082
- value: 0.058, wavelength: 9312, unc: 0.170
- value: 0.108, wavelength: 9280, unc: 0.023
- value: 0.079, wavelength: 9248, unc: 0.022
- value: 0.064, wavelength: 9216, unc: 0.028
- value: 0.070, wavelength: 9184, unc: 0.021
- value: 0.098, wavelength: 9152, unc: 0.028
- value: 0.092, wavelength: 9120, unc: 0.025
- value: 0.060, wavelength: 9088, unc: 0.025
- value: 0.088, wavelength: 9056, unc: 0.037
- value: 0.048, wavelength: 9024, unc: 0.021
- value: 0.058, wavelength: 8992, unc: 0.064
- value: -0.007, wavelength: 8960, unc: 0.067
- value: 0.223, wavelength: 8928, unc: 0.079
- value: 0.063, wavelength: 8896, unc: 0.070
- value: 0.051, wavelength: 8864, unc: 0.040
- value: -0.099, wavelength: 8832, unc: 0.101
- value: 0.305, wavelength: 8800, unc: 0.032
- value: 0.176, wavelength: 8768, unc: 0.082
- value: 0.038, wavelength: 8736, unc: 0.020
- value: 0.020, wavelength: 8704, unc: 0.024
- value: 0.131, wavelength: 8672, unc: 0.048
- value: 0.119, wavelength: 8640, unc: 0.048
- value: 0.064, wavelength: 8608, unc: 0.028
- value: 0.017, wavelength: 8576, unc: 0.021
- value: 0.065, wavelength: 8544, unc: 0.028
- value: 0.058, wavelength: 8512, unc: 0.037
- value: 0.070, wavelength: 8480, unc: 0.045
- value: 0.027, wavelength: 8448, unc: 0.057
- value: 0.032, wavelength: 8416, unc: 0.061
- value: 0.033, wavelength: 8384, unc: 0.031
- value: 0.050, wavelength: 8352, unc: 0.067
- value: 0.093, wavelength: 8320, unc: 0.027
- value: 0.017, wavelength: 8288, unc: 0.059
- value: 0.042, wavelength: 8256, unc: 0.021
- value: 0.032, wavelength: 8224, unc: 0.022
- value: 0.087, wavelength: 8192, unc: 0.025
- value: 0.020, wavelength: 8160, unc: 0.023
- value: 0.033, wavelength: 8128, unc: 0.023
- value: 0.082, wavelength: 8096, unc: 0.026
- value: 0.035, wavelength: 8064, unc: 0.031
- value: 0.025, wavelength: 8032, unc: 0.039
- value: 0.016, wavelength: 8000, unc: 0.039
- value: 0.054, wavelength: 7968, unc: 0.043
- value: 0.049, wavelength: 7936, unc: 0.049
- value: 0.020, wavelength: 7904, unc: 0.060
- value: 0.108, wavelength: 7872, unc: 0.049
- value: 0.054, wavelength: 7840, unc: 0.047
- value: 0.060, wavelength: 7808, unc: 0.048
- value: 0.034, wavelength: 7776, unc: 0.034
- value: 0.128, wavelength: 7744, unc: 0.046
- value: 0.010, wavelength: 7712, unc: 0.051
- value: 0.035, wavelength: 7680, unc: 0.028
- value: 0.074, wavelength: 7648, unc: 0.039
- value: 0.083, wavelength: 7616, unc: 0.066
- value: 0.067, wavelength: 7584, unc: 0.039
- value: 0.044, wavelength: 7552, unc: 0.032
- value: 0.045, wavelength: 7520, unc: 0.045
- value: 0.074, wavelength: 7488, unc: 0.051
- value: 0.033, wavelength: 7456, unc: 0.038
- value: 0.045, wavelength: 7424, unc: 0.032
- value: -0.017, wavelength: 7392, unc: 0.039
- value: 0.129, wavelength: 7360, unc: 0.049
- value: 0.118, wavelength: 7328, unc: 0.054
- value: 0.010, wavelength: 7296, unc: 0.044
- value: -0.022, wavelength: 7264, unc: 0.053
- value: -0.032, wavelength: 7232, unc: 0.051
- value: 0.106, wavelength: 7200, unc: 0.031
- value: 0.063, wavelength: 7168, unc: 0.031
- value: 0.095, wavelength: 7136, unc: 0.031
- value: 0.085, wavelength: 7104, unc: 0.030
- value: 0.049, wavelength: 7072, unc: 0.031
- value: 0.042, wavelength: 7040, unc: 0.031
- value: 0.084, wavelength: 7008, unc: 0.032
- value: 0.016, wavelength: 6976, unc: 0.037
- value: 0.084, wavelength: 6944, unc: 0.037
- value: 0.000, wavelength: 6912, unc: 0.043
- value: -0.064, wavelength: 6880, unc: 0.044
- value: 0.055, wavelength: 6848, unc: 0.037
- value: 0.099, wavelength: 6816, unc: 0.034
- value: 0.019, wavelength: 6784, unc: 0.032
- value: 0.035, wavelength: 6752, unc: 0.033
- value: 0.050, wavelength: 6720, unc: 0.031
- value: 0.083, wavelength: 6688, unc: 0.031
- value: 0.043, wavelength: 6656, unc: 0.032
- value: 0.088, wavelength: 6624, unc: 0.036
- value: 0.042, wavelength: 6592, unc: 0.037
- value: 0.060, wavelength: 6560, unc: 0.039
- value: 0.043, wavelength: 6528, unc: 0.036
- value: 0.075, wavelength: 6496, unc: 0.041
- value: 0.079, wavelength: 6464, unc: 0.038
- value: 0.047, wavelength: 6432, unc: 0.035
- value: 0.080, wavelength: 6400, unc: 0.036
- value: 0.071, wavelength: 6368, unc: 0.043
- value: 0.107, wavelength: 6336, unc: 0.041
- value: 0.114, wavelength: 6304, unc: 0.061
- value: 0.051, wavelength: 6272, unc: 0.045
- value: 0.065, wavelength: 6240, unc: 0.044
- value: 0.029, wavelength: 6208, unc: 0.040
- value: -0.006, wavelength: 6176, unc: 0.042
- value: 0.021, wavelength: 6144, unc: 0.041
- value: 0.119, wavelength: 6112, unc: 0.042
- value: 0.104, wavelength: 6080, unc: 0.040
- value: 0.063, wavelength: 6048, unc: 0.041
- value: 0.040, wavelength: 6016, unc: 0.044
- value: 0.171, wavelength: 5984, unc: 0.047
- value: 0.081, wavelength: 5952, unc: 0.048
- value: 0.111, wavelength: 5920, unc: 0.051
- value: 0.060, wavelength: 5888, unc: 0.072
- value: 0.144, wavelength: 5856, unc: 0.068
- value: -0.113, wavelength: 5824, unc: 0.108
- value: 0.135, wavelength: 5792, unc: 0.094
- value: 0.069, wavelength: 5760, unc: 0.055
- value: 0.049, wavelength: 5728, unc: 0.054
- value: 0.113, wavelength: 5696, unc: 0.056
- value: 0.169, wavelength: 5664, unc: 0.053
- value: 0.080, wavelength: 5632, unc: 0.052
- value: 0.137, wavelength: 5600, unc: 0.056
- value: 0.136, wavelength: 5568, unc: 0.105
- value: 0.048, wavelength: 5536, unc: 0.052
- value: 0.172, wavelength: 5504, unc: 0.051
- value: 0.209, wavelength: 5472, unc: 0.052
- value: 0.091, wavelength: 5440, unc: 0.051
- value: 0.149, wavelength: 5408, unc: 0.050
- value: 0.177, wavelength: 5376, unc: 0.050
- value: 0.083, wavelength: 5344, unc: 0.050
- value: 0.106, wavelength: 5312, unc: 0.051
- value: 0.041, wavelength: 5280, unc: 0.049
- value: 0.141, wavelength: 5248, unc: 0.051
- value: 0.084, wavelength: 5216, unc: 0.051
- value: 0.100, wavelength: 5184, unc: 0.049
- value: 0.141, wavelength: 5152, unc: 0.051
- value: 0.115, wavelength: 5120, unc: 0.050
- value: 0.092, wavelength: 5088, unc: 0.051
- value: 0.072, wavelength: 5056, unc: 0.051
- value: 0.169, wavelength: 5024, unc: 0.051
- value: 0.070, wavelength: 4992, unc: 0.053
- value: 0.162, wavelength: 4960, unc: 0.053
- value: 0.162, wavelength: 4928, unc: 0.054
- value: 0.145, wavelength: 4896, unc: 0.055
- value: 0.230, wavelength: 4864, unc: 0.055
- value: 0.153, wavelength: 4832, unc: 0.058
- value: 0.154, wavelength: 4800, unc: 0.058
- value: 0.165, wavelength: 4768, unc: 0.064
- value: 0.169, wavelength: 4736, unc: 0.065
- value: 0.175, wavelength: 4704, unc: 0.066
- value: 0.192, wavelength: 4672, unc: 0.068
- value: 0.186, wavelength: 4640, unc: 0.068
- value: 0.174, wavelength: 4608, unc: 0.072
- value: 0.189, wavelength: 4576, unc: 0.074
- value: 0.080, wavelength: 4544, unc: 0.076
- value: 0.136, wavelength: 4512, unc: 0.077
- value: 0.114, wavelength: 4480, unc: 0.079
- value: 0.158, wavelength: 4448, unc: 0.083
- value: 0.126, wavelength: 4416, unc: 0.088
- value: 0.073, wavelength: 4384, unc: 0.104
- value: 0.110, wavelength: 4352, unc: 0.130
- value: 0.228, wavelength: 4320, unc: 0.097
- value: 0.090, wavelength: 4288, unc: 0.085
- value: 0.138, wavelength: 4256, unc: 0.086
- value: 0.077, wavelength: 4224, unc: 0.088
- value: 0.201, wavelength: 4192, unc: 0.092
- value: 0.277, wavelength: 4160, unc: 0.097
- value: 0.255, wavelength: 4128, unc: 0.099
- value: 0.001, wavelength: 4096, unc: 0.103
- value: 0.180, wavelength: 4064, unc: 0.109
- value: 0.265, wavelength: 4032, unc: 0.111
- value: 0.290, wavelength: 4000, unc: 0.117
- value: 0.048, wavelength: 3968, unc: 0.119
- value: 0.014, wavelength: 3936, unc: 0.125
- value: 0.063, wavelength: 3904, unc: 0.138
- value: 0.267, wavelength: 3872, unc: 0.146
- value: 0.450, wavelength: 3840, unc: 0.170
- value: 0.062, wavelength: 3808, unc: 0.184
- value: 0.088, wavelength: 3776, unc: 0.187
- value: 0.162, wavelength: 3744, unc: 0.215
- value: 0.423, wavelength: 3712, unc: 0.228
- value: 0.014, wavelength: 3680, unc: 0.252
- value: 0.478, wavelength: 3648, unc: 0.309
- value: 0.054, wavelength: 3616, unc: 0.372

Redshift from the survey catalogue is 1.363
